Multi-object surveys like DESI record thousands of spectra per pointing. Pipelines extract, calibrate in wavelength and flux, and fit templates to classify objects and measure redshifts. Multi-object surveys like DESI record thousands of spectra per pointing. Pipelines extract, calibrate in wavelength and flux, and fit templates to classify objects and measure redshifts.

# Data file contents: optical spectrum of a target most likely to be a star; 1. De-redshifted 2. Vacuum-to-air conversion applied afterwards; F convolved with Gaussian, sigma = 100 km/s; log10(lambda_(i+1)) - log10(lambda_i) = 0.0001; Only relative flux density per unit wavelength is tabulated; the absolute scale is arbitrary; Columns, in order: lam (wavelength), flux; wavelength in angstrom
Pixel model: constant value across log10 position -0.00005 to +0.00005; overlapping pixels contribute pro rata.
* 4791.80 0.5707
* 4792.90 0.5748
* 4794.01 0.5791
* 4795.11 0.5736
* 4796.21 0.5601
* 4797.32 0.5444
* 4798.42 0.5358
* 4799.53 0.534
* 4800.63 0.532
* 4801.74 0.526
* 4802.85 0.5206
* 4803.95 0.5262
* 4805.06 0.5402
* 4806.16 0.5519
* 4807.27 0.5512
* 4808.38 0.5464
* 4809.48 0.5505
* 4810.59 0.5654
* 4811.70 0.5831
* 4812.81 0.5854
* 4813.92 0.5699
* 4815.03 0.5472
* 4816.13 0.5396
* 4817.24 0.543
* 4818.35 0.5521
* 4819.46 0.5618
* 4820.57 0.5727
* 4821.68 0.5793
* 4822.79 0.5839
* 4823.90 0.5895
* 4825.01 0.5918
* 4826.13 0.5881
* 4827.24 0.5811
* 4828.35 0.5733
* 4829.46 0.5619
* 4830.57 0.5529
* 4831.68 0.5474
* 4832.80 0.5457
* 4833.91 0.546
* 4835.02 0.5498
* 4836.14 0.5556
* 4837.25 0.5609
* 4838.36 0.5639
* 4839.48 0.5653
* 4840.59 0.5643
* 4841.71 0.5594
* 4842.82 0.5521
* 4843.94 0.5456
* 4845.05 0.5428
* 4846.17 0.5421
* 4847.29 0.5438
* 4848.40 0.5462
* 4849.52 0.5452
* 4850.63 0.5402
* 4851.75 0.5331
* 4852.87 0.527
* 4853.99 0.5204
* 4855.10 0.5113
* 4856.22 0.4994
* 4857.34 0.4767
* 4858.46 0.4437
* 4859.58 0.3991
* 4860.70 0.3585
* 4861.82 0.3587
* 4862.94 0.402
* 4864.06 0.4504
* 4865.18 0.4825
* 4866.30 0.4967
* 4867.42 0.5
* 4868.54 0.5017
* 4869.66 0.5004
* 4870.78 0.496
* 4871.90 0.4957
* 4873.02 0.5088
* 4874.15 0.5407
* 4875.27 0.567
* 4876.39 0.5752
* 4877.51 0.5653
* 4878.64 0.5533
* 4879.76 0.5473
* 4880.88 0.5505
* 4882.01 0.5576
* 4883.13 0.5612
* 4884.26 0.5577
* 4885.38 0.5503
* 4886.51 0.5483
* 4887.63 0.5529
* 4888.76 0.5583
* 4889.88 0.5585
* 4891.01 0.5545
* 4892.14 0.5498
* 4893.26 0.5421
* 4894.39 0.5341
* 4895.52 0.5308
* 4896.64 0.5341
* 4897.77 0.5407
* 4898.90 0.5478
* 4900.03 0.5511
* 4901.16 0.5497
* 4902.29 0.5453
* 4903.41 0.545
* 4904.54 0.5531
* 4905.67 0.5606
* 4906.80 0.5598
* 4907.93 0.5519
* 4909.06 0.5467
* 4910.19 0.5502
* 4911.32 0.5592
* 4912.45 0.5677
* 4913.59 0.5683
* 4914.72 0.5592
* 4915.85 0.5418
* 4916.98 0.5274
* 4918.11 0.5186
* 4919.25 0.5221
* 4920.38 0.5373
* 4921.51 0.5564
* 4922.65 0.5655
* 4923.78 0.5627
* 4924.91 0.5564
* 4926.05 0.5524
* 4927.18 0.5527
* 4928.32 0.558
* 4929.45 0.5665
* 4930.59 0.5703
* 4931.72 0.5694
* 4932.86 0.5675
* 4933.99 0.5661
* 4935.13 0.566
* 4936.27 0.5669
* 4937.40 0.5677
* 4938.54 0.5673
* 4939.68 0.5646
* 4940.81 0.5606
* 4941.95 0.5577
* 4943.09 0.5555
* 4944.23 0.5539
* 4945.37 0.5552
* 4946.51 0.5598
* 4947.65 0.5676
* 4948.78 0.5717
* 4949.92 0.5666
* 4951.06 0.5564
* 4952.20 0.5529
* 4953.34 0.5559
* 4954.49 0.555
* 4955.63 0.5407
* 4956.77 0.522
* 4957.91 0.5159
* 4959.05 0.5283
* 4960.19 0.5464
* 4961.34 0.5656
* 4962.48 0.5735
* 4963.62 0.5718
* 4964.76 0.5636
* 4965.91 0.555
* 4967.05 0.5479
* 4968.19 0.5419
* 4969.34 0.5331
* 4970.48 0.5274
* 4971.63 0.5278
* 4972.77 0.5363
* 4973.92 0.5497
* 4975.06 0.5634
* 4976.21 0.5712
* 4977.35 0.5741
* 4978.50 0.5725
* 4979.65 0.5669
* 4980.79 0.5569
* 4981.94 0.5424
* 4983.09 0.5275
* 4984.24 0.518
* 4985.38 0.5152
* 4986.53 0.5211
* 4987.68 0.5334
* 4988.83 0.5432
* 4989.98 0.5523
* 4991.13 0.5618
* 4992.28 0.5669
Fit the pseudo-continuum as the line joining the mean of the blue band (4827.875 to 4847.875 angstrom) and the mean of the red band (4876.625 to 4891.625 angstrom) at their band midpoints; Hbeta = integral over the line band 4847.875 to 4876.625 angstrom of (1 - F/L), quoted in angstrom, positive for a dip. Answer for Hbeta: 3.33 angstrom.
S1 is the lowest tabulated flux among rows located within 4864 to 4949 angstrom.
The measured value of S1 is 0.4504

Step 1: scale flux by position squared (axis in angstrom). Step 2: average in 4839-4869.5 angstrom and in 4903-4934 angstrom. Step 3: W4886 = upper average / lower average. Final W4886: 1.14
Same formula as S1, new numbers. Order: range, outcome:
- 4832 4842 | 0.5457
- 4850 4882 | 0.3585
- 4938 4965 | 0.5159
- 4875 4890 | 0.5473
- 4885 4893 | 0.5483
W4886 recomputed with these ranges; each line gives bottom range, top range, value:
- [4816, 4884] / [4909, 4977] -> 1.08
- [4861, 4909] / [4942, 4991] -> 1.07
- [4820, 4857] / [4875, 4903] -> 1.02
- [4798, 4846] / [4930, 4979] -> 1.05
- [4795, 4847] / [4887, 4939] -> 1.03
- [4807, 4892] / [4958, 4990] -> 1.07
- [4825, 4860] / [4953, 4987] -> 1.07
